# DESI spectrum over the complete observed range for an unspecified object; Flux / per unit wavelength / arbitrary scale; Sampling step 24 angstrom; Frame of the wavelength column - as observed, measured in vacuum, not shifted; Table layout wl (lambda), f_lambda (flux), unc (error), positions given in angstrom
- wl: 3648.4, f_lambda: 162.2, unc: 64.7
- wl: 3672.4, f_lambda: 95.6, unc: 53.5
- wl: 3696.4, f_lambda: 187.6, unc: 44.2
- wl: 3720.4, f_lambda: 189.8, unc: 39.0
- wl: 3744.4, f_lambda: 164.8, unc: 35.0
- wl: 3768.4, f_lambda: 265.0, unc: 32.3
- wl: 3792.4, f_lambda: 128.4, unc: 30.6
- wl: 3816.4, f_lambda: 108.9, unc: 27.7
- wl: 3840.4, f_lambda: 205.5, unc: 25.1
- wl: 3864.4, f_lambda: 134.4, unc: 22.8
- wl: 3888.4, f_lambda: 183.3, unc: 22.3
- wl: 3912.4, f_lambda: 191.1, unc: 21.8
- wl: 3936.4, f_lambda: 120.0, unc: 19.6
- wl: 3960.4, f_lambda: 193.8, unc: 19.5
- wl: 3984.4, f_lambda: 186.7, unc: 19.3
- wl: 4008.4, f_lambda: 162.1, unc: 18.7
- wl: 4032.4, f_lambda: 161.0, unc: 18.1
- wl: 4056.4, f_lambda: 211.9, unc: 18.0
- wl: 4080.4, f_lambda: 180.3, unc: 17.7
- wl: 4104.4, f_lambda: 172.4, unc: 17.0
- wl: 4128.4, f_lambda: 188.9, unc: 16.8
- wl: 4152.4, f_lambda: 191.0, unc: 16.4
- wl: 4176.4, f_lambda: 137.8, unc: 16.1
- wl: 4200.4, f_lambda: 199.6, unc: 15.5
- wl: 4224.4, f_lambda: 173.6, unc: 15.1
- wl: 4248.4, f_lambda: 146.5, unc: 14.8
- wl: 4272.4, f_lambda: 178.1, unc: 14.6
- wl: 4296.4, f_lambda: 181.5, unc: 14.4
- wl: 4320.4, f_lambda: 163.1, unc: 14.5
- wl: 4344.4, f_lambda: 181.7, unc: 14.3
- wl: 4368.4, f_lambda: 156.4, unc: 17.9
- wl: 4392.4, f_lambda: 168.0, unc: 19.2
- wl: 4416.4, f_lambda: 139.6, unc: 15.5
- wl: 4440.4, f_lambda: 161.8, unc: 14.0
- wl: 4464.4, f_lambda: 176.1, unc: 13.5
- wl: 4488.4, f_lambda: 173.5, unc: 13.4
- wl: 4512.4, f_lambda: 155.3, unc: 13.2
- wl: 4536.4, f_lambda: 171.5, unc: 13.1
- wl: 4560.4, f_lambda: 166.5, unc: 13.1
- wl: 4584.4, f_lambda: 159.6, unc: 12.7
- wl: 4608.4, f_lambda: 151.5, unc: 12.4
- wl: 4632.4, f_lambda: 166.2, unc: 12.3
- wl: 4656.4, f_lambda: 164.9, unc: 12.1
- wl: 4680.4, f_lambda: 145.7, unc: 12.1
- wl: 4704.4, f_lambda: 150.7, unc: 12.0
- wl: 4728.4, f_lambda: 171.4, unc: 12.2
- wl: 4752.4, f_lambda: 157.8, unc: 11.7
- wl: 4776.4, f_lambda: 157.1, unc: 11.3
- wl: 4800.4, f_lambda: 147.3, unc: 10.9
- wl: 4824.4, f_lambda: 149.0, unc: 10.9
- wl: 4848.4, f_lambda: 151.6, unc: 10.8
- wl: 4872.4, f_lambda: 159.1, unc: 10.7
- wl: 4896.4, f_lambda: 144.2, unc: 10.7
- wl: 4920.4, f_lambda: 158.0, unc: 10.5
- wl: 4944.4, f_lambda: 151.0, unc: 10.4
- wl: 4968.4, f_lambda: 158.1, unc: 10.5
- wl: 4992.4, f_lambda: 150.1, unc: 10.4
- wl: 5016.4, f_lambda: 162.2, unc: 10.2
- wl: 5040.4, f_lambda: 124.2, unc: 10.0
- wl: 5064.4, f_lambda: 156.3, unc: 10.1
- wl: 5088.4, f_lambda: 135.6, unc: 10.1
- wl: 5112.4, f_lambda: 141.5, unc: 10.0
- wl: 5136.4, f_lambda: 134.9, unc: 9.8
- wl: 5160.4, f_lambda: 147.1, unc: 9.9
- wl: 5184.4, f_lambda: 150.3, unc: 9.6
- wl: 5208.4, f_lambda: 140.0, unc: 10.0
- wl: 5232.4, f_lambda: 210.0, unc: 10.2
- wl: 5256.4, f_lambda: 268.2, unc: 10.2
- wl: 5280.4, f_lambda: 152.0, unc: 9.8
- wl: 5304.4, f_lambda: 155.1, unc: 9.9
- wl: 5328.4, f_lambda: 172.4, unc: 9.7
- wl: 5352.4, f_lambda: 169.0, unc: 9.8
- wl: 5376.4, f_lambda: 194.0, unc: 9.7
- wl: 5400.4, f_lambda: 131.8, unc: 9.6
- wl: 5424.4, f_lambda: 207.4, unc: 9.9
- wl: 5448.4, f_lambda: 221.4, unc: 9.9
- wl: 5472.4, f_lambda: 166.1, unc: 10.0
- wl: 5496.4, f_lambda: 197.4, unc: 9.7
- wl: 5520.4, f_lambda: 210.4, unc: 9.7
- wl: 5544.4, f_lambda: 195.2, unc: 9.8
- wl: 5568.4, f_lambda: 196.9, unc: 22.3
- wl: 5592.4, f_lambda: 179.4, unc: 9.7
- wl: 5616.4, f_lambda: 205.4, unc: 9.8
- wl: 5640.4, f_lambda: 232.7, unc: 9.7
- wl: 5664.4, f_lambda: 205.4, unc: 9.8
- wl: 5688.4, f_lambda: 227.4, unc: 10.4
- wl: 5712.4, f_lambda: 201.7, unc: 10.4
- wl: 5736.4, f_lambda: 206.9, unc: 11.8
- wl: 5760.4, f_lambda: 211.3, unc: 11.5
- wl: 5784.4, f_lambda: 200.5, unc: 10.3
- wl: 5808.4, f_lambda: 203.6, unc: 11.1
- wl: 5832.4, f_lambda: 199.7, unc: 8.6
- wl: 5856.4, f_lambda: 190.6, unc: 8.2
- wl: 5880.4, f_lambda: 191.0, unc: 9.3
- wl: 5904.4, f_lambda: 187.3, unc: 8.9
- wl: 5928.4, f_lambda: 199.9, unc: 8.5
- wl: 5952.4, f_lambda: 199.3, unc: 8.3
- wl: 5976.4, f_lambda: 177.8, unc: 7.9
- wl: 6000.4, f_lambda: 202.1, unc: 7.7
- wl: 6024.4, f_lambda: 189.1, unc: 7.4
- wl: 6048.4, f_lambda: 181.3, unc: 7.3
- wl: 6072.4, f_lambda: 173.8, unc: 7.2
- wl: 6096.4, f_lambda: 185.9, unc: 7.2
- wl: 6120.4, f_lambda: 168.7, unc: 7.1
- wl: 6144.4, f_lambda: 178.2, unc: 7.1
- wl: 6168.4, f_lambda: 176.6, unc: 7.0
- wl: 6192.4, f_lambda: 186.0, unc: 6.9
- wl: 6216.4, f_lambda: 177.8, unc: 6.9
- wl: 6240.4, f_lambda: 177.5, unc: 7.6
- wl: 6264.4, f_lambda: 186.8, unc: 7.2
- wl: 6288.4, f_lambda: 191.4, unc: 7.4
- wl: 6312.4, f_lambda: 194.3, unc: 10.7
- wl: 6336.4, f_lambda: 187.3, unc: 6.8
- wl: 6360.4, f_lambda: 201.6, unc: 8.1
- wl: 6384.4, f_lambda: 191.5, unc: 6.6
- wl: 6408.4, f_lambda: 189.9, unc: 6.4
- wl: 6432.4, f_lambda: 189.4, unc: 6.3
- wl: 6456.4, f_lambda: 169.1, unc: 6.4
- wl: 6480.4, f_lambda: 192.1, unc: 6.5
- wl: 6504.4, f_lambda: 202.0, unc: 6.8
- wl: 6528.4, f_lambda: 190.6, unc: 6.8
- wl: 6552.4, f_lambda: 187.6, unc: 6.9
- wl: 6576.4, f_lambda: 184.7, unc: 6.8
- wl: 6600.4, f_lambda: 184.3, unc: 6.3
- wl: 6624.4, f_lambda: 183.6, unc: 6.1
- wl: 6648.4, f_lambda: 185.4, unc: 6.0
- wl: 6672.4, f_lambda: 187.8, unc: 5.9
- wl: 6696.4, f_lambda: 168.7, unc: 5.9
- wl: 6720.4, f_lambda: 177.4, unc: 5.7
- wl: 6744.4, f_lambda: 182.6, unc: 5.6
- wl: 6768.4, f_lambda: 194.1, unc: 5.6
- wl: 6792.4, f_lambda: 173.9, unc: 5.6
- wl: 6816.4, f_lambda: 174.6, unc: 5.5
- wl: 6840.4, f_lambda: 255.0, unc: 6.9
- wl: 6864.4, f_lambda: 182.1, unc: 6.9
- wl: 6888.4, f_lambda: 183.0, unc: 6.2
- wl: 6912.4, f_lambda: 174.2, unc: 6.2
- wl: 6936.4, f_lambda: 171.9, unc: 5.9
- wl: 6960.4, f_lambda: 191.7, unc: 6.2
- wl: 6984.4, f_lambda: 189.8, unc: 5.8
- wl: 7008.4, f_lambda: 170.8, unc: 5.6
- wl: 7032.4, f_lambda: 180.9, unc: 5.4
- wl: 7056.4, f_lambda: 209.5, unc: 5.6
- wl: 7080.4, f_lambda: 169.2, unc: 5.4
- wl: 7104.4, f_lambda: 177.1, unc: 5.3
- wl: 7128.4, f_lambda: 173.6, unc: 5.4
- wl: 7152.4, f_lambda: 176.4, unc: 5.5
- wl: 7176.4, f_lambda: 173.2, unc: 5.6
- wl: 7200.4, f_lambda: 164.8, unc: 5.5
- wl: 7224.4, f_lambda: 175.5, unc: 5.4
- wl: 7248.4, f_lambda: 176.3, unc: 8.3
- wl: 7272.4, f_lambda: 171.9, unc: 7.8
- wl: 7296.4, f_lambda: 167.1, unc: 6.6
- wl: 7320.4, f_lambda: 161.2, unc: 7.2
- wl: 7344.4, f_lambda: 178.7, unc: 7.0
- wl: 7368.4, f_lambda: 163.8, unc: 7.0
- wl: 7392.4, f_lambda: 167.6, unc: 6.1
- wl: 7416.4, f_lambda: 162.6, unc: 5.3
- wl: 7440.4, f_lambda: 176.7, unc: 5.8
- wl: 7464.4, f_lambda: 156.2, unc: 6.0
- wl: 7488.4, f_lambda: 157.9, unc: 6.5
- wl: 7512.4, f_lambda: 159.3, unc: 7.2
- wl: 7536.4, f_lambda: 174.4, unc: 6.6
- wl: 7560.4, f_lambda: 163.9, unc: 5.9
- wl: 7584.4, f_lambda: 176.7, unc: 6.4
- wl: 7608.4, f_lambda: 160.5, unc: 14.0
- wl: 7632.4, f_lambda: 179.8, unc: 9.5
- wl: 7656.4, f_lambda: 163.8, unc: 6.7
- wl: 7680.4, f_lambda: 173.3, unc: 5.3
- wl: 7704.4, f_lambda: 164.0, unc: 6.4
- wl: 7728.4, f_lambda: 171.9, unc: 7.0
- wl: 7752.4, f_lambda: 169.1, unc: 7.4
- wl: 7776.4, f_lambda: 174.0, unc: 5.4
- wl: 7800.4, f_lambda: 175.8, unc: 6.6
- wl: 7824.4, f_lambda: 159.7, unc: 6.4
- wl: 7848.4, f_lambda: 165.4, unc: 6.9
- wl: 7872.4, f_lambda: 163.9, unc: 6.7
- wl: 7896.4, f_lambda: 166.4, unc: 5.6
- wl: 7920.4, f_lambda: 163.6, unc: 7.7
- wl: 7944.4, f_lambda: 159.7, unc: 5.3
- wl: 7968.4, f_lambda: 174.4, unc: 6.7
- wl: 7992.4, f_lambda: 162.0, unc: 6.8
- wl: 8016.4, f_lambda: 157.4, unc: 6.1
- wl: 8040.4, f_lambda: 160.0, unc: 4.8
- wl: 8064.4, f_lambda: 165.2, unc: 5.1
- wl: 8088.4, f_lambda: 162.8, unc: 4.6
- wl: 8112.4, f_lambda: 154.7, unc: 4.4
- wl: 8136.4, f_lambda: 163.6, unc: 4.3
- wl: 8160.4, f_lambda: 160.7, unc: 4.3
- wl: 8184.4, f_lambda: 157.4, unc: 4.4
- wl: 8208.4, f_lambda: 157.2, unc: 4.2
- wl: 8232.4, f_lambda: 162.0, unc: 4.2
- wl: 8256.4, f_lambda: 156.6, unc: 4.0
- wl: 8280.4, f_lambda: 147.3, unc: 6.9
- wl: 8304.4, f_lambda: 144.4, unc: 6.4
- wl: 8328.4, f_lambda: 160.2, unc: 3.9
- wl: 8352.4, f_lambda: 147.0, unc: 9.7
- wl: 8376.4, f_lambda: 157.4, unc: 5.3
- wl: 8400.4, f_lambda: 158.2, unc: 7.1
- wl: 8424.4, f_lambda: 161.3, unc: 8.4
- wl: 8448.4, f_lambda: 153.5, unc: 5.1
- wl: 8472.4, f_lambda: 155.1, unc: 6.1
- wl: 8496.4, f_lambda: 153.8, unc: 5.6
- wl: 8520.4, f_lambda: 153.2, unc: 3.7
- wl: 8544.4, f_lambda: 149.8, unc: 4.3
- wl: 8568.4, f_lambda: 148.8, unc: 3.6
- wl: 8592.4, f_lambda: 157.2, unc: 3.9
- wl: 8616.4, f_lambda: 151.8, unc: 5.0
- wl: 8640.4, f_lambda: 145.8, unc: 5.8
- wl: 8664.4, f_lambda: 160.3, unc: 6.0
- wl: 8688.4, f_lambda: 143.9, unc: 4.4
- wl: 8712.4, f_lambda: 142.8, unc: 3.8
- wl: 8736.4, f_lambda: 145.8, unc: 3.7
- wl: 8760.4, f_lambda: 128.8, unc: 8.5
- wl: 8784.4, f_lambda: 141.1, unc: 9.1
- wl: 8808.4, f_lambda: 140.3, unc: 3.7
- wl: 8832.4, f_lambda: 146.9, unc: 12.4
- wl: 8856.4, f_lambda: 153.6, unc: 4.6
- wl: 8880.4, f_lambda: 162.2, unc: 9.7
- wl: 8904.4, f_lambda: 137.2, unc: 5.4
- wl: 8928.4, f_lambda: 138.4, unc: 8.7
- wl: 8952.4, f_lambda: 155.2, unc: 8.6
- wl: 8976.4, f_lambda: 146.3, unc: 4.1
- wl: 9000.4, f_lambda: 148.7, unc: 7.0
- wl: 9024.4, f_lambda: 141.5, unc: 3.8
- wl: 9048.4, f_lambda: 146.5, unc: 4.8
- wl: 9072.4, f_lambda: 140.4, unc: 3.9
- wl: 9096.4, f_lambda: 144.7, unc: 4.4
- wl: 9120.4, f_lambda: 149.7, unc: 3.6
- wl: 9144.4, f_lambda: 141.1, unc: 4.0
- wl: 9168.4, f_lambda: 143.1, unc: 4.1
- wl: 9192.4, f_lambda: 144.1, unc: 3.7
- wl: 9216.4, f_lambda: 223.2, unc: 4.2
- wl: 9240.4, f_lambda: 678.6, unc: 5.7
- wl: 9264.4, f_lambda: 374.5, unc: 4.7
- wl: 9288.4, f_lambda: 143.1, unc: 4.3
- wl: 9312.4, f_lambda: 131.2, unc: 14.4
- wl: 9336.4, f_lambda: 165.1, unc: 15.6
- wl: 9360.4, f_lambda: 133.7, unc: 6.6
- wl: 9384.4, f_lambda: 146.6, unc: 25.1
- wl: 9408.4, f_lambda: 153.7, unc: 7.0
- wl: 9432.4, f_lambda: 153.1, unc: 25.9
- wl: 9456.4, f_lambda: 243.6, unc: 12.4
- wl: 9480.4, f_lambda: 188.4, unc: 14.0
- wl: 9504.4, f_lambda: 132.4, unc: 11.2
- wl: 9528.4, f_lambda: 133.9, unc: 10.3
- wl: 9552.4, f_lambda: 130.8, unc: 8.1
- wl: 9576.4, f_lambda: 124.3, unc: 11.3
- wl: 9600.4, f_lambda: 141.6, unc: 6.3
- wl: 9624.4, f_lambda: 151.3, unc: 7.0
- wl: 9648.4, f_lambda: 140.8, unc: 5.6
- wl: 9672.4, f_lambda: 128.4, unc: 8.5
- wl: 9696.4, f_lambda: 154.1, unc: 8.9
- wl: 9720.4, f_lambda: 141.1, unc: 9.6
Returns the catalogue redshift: 0.407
